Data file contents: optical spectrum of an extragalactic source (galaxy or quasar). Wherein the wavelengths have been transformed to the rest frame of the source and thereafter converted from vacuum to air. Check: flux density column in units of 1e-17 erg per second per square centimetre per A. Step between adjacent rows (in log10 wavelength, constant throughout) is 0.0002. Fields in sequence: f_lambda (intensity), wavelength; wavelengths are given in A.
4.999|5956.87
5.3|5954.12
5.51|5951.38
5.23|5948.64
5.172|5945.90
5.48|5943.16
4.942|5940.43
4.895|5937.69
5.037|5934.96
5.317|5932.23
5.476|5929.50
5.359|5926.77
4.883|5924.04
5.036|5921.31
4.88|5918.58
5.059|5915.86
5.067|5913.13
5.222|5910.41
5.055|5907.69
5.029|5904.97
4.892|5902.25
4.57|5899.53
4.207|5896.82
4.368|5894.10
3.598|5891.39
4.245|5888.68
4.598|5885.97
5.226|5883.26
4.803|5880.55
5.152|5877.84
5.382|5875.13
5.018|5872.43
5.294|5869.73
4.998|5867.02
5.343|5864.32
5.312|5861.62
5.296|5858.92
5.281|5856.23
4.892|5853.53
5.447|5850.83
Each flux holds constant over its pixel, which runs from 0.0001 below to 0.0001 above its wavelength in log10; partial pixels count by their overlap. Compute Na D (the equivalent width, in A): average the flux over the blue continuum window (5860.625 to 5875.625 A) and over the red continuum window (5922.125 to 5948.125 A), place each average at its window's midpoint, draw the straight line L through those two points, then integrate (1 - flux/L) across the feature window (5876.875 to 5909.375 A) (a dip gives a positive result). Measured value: 3.46 A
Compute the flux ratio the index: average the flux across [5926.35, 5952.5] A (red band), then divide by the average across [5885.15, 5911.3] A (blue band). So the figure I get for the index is 1.1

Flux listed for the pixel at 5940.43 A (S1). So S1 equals 4.942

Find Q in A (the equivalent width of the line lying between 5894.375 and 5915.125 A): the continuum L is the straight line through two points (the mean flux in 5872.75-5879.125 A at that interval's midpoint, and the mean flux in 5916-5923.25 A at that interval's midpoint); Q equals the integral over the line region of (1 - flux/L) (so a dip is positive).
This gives 0.9 A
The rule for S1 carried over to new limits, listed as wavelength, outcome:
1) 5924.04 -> 4.883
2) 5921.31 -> 5.036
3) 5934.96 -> 5.037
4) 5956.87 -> 4.999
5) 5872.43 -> 5.018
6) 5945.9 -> 5.172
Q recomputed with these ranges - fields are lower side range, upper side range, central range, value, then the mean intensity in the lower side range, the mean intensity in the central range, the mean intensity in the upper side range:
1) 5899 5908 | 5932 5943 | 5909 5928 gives -0.4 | 4.89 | 5.07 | 5.07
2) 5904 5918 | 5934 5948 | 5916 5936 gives -0.2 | 5.08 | 5.14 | 5.11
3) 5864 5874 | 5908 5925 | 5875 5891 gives 1.0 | 5.15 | 4.78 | 5.03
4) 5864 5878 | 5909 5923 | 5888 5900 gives 2.2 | 5.19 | 4.17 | 5.05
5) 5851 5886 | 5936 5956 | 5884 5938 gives 3.5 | 5.15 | 4.84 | 5.21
